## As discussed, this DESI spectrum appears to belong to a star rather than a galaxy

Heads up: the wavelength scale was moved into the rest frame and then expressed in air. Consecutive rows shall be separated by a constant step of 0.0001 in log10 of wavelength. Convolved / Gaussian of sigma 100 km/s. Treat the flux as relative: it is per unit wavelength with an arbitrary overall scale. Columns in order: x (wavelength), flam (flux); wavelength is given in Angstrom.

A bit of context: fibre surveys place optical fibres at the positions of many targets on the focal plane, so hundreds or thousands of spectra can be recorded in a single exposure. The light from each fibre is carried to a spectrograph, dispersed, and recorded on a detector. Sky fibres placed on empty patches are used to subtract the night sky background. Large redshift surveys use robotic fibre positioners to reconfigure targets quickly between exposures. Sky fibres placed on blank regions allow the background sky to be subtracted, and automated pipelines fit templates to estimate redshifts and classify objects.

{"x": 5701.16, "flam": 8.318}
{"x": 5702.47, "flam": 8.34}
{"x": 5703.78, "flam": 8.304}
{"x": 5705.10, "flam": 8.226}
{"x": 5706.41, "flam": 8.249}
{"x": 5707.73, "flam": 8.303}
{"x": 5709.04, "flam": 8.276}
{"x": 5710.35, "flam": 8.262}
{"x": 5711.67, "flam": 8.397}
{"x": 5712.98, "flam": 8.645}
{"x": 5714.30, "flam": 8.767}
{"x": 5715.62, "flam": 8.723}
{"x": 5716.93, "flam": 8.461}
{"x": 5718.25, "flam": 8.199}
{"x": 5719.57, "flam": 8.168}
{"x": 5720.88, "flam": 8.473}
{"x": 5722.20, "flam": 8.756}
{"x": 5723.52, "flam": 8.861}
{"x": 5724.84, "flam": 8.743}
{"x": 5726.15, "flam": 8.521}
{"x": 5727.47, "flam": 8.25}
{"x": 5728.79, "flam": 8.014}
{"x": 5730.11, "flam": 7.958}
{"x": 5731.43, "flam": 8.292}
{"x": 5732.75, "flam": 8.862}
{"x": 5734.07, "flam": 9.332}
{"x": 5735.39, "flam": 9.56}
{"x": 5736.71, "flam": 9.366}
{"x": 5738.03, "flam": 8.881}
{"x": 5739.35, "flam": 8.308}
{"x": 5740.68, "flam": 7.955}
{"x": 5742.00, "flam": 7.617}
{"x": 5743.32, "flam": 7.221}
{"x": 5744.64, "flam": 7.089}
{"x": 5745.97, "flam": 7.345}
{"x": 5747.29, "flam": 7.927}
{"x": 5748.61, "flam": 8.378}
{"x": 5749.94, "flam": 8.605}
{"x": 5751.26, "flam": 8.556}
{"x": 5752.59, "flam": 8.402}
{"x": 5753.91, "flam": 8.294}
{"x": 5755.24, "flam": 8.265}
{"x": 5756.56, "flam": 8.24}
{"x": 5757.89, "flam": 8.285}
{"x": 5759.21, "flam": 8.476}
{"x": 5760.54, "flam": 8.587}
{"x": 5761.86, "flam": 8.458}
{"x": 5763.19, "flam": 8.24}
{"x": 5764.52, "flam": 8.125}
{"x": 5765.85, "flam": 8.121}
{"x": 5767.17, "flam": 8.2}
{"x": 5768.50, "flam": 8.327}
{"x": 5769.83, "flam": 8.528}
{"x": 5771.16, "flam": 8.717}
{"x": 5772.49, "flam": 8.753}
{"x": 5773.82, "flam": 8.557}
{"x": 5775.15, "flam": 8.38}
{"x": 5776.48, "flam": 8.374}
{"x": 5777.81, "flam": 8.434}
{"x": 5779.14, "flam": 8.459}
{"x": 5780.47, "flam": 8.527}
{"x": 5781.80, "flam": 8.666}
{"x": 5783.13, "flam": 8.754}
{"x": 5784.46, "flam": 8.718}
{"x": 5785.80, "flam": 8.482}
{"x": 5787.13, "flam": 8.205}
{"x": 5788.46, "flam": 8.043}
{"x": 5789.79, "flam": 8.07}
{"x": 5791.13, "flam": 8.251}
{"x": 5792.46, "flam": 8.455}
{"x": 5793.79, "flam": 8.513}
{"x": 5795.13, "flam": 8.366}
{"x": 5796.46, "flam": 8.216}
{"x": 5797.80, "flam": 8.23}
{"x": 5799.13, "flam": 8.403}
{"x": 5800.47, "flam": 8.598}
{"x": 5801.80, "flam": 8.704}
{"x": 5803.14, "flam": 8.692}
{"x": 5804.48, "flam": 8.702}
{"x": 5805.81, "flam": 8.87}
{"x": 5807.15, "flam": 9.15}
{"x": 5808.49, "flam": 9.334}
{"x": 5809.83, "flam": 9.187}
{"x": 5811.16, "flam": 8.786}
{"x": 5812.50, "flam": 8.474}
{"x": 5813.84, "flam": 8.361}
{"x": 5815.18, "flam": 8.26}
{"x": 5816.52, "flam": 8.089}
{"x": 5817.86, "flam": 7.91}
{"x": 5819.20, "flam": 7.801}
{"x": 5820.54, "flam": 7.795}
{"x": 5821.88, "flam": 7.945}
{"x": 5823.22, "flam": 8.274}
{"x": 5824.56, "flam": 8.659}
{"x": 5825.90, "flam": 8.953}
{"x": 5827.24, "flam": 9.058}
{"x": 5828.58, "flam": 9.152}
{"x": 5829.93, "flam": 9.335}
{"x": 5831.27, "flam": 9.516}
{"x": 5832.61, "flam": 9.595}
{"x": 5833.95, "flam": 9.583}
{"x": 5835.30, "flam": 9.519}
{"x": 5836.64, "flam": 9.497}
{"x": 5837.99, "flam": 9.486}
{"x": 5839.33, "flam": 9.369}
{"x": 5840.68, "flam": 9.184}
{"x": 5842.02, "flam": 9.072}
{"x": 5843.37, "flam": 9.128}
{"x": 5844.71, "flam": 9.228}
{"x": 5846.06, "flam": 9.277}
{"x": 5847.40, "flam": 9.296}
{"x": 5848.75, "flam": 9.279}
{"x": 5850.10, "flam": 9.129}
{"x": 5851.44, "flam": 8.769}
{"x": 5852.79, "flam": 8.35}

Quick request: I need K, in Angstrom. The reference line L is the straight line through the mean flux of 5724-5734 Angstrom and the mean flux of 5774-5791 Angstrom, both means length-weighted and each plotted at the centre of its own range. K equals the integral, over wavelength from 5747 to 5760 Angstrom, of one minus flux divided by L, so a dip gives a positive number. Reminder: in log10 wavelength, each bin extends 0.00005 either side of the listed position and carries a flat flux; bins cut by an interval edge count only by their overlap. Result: 0.1 Angstrom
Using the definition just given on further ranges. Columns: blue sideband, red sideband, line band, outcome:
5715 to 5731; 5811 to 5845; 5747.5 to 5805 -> 1.4 Angstrom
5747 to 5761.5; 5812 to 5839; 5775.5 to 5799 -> 0.5 Angstrom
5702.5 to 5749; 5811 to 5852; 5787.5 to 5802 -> 0.6 Angstrom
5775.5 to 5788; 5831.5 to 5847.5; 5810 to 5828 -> 1.4 Angstrom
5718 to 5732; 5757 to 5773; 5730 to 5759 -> 0.3 Angstrom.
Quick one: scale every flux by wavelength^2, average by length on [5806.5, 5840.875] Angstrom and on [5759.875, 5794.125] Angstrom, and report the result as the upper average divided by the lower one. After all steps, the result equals 1.07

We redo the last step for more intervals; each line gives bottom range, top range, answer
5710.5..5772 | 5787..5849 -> 1.07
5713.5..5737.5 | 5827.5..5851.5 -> 1.12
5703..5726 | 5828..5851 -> 1.15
